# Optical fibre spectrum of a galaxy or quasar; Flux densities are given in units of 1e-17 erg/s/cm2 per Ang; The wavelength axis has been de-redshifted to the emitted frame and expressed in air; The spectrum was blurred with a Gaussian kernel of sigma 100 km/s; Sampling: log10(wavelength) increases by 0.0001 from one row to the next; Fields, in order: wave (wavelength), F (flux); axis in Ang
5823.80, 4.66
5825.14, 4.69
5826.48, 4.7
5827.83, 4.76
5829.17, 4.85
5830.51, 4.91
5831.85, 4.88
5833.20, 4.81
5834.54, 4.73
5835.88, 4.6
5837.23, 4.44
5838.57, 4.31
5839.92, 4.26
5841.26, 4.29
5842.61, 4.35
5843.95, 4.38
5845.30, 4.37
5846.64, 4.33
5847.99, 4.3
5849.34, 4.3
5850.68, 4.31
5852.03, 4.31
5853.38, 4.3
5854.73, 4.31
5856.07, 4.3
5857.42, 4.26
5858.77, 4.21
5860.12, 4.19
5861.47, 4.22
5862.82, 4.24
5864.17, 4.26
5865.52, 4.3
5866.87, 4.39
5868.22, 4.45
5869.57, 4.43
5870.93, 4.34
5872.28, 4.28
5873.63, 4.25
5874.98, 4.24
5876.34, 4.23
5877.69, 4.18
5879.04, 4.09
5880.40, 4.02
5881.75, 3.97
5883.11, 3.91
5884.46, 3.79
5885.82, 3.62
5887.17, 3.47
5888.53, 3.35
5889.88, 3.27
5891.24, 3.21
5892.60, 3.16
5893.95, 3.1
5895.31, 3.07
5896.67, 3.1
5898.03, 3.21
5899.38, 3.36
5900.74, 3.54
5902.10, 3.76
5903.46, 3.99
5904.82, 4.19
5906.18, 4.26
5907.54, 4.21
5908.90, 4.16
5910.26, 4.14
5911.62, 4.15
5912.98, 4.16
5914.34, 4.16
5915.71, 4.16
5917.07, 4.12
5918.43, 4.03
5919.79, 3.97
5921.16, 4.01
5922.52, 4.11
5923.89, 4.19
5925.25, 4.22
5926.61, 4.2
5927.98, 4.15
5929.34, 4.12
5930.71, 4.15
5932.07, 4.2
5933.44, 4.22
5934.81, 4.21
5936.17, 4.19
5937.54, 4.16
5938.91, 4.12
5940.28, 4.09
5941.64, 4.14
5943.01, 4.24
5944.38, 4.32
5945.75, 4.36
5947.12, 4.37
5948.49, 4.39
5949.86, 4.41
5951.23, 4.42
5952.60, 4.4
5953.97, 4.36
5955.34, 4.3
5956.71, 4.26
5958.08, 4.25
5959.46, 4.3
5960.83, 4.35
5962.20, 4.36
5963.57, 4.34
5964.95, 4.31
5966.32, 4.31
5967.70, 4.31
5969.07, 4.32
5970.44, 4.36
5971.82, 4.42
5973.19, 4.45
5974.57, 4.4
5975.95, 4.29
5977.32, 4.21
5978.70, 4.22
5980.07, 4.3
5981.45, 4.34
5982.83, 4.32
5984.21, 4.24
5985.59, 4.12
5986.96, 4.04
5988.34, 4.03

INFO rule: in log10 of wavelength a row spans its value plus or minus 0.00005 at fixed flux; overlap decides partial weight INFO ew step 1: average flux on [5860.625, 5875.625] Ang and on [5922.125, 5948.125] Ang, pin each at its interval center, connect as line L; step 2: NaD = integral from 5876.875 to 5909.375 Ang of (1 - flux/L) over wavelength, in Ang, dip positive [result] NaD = 4.6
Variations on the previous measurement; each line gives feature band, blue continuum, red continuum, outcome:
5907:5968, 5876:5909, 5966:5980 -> -2.8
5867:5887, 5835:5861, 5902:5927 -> 0.6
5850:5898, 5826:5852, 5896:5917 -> 2.8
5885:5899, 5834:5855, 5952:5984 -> 3.5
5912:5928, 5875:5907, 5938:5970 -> -0.7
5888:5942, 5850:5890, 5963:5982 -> 4.0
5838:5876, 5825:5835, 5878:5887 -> 0.2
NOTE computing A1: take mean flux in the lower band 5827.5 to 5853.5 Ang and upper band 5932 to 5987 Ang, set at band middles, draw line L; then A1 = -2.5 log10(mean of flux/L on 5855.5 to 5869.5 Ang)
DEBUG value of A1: 0.04 mag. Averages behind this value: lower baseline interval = 4.49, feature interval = 4.29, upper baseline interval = 4.29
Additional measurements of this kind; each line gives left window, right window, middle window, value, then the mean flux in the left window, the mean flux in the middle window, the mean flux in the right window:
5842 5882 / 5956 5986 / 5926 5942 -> 0.03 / 4.27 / 4.16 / 4.31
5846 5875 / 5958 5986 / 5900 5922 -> 0.06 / 4.3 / 4.06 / 4.31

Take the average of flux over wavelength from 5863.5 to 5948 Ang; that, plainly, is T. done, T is 4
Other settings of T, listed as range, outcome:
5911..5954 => 4.2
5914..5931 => 4.12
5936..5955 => 4.29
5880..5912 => 3.66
